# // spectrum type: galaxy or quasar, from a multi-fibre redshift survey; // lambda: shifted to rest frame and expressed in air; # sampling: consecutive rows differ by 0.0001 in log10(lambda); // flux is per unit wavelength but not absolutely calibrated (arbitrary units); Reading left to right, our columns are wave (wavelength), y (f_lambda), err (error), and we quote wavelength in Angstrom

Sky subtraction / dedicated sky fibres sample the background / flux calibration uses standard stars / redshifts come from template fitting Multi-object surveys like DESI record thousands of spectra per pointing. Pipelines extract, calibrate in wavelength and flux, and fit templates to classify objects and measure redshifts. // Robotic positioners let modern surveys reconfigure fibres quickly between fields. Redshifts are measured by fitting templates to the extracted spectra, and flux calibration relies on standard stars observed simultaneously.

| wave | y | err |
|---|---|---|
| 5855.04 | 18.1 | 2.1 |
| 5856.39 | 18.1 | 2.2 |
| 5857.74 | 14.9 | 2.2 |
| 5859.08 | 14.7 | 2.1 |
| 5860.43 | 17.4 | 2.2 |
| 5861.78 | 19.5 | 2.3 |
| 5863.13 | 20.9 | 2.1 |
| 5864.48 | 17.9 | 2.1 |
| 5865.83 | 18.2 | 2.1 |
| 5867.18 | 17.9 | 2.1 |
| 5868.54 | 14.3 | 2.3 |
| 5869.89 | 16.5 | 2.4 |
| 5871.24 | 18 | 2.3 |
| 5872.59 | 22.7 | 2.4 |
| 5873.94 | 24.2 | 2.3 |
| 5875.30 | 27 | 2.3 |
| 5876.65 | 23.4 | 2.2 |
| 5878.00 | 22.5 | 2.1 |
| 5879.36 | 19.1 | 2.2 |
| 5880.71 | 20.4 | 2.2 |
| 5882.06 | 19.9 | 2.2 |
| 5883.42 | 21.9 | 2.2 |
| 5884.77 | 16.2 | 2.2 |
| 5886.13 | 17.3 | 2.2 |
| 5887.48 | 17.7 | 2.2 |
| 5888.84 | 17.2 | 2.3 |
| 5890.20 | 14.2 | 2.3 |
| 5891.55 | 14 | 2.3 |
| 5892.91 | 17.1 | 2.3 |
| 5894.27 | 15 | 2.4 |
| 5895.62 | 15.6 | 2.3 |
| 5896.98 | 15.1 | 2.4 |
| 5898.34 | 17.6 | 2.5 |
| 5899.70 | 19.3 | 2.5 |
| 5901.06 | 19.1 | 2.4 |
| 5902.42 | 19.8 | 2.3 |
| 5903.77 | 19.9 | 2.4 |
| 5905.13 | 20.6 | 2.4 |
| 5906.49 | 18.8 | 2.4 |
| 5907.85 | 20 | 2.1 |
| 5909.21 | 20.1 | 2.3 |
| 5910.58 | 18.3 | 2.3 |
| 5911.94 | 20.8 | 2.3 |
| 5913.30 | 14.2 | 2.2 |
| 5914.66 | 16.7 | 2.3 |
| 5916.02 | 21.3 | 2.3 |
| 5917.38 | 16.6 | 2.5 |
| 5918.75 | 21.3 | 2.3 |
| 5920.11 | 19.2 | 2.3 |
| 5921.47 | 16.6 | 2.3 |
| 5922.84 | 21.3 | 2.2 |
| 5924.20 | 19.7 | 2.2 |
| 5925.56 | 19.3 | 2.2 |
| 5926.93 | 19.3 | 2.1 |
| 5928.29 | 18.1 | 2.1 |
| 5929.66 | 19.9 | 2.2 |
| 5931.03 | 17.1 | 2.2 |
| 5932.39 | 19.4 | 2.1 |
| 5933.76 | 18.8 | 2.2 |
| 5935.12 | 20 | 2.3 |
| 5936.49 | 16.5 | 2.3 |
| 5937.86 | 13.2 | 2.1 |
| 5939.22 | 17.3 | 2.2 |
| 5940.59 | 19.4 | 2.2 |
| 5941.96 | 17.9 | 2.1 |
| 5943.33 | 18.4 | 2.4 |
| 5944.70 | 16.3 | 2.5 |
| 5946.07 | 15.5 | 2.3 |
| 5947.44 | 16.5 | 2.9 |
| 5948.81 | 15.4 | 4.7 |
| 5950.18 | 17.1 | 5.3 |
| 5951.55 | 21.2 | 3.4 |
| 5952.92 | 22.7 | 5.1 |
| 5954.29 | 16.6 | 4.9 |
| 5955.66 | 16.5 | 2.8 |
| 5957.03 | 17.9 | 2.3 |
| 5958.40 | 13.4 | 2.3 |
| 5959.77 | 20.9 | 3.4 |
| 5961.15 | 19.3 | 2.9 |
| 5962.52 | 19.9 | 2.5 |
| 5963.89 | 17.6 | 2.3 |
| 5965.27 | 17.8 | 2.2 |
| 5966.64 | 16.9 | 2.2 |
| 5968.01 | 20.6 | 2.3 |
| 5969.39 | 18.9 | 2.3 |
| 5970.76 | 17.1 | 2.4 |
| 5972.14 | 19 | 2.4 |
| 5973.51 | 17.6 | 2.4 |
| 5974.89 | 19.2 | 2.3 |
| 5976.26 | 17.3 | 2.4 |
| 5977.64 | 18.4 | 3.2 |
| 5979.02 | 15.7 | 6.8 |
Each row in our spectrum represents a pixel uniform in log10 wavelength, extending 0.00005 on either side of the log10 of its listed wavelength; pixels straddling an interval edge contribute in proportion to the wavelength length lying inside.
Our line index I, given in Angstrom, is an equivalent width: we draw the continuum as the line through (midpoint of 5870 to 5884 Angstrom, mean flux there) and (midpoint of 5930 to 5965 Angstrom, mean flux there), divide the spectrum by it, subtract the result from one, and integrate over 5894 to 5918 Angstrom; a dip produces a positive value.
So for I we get 2.1 Angstrom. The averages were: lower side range 21.7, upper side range 17.8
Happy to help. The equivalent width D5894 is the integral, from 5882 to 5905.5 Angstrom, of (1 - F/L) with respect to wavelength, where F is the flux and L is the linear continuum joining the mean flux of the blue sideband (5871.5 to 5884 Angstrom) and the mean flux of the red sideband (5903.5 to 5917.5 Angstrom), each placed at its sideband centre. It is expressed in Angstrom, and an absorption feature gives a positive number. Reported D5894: 3.4 Angstrom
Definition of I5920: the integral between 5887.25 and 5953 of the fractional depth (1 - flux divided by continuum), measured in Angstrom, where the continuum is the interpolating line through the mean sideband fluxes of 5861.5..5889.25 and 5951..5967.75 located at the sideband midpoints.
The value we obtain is 3.3 Angstrom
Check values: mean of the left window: 19.7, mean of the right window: 18.4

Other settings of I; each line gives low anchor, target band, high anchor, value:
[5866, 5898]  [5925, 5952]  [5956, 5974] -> 0.77 Angstrom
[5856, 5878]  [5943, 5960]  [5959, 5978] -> 1.12 Angstrom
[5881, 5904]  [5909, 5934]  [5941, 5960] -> -1.88 Angstrom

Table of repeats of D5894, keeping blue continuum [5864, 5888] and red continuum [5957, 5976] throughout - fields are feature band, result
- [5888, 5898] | 2.01 Angstrom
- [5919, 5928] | -0.14 Angstrom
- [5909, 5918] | 0.45 Angstrom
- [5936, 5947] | 1.11 Angstrom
